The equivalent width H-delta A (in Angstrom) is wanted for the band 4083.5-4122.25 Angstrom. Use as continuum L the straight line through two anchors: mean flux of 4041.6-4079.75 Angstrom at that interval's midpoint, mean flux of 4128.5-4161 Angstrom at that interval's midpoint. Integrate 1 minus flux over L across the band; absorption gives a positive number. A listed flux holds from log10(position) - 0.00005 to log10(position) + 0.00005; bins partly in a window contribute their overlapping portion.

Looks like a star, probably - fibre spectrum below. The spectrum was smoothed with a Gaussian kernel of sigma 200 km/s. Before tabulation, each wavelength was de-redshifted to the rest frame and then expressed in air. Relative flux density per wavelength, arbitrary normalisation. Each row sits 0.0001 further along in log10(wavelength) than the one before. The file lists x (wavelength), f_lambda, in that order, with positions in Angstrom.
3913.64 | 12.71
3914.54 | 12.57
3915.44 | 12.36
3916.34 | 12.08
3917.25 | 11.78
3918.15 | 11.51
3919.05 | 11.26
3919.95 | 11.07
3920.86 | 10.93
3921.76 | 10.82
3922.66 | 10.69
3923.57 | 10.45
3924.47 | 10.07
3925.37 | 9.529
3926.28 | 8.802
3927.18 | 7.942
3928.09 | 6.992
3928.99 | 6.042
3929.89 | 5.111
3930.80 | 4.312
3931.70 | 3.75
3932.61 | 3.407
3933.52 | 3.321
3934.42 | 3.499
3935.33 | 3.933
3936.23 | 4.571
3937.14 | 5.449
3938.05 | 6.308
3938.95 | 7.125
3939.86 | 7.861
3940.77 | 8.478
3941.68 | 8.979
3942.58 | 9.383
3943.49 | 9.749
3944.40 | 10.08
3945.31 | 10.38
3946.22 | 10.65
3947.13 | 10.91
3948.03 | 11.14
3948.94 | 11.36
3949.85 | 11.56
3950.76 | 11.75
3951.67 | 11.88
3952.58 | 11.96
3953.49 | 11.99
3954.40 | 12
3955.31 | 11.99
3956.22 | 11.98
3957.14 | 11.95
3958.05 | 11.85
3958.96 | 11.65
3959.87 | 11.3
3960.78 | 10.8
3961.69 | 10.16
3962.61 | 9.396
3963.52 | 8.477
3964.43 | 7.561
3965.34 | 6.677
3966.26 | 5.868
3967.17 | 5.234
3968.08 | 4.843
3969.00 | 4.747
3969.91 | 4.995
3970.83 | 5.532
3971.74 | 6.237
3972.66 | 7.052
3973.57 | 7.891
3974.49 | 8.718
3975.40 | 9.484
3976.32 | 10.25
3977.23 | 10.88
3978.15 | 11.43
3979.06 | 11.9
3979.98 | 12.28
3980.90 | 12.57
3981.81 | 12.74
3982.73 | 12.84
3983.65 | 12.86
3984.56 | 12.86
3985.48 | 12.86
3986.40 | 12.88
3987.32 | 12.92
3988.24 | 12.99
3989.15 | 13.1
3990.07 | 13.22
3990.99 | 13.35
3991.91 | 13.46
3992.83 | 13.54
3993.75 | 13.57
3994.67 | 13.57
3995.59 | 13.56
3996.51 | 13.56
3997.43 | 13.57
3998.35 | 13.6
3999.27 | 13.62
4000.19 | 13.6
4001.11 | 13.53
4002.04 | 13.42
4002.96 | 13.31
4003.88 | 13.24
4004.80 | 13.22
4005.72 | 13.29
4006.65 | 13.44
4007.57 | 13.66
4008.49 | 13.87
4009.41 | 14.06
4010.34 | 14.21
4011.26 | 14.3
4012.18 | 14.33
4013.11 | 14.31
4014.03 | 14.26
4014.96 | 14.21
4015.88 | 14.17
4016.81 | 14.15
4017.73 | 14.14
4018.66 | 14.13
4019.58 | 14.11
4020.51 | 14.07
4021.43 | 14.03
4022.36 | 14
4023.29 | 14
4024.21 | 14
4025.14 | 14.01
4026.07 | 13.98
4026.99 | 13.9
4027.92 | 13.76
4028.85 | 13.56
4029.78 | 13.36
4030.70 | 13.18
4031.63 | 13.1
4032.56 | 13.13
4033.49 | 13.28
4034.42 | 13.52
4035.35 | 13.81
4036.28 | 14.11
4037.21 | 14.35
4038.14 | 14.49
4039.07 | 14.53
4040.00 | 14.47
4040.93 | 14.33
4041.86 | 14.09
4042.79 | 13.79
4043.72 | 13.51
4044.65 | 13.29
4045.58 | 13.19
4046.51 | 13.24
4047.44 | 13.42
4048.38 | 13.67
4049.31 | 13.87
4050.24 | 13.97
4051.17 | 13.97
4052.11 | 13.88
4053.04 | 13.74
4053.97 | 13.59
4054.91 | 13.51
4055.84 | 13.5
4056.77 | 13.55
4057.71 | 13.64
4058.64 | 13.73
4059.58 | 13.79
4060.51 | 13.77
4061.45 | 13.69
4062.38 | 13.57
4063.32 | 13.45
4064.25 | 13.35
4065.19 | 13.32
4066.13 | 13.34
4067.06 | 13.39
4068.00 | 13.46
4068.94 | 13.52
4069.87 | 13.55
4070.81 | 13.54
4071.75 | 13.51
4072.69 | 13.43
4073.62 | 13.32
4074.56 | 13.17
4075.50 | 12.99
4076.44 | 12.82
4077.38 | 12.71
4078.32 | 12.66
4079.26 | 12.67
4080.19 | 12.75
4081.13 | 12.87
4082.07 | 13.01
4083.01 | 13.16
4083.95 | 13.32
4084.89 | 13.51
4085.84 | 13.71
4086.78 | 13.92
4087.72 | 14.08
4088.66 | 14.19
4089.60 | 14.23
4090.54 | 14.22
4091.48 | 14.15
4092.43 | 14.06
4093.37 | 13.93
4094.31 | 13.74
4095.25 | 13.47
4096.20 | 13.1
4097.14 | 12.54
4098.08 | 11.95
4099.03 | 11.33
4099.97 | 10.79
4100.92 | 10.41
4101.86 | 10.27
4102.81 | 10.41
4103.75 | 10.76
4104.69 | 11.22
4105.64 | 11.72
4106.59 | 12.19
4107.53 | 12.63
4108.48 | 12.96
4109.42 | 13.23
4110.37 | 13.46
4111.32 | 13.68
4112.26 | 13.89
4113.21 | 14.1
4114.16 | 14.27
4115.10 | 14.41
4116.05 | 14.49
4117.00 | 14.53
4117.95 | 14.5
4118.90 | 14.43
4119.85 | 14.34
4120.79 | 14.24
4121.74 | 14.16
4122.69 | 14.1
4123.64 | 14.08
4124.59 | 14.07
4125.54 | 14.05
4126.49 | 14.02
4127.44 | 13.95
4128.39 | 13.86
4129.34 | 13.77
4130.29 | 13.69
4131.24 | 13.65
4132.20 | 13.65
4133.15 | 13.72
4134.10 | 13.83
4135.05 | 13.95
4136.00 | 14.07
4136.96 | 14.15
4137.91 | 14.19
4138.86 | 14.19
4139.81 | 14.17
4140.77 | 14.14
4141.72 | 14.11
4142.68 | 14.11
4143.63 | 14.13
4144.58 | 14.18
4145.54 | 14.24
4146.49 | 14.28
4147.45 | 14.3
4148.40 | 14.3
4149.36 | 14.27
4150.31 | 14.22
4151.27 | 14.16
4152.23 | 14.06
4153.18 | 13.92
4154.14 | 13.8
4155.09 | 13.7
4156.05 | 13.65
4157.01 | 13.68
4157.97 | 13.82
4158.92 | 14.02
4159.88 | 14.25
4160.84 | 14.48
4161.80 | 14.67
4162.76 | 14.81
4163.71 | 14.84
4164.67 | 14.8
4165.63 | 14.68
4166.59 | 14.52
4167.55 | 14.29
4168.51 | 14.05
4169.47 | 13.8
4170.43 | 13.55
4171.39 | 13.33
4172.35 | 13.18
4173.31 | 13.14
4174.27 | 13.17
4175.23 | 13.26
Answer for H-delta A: 1.6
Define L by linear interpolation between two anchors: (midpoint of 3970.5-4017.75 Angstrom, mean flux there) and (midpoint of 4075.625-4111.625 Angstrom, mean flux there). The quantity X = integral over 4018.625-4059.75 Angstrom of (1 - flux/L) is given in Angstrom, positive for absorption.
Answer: -3.52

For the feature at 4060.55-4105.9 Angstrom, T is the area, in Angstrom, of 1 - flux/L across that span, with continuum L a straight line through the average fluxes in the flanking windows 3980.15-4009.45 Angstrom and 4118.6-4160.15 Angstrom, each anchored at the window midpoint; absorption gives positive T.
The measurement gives 2.5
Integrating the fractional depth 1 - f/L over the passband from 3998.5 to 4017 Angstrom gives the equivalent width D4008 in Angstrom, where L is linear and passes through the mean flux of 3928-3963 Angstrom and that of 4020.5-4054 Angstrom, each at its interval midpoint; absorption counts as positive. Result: -2.4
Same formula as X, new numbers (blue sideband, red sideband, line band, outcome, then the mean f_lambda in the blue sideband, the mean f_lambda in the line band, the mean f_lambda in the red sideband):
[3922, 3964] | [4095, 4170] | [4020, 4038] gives -4.34 Angstrom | 8.95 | 13.8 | 13.7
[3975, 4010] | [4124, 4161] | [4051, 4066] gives -0.21 Angstrom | 13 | 13.6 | 14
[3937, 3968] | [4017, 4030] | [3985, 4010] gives -1.99 Angstrom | 9.81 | 13.4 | 13.9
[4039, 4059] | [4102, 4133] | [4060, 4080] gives 0.54 Angstrom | 13.7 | 13.3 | 13.5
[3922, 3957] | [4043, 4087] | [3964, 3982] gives 3.01 Angstrom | 8.61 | 8.28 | 13.4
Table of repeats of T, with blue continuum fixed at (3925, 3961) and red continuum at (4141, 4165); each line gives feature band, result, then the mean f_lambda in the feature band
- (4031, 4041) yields -2.4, 13.9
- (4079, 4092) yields -1.2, 13.6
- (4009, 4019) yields -3.4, 14.2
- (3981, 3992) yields -3.4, 13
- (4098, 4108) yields 1.3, 11.2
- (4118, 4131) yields -0.6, 14.1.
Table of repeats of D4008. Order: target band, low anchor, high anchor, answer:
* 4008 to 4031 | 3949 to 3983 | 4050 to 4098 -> -4.8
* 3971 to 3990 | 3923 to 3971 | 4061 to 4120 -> -3.2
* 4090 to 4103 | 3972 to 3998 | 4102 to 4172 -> 0.8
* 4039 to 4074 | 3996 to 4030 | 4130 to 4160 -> 0.7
